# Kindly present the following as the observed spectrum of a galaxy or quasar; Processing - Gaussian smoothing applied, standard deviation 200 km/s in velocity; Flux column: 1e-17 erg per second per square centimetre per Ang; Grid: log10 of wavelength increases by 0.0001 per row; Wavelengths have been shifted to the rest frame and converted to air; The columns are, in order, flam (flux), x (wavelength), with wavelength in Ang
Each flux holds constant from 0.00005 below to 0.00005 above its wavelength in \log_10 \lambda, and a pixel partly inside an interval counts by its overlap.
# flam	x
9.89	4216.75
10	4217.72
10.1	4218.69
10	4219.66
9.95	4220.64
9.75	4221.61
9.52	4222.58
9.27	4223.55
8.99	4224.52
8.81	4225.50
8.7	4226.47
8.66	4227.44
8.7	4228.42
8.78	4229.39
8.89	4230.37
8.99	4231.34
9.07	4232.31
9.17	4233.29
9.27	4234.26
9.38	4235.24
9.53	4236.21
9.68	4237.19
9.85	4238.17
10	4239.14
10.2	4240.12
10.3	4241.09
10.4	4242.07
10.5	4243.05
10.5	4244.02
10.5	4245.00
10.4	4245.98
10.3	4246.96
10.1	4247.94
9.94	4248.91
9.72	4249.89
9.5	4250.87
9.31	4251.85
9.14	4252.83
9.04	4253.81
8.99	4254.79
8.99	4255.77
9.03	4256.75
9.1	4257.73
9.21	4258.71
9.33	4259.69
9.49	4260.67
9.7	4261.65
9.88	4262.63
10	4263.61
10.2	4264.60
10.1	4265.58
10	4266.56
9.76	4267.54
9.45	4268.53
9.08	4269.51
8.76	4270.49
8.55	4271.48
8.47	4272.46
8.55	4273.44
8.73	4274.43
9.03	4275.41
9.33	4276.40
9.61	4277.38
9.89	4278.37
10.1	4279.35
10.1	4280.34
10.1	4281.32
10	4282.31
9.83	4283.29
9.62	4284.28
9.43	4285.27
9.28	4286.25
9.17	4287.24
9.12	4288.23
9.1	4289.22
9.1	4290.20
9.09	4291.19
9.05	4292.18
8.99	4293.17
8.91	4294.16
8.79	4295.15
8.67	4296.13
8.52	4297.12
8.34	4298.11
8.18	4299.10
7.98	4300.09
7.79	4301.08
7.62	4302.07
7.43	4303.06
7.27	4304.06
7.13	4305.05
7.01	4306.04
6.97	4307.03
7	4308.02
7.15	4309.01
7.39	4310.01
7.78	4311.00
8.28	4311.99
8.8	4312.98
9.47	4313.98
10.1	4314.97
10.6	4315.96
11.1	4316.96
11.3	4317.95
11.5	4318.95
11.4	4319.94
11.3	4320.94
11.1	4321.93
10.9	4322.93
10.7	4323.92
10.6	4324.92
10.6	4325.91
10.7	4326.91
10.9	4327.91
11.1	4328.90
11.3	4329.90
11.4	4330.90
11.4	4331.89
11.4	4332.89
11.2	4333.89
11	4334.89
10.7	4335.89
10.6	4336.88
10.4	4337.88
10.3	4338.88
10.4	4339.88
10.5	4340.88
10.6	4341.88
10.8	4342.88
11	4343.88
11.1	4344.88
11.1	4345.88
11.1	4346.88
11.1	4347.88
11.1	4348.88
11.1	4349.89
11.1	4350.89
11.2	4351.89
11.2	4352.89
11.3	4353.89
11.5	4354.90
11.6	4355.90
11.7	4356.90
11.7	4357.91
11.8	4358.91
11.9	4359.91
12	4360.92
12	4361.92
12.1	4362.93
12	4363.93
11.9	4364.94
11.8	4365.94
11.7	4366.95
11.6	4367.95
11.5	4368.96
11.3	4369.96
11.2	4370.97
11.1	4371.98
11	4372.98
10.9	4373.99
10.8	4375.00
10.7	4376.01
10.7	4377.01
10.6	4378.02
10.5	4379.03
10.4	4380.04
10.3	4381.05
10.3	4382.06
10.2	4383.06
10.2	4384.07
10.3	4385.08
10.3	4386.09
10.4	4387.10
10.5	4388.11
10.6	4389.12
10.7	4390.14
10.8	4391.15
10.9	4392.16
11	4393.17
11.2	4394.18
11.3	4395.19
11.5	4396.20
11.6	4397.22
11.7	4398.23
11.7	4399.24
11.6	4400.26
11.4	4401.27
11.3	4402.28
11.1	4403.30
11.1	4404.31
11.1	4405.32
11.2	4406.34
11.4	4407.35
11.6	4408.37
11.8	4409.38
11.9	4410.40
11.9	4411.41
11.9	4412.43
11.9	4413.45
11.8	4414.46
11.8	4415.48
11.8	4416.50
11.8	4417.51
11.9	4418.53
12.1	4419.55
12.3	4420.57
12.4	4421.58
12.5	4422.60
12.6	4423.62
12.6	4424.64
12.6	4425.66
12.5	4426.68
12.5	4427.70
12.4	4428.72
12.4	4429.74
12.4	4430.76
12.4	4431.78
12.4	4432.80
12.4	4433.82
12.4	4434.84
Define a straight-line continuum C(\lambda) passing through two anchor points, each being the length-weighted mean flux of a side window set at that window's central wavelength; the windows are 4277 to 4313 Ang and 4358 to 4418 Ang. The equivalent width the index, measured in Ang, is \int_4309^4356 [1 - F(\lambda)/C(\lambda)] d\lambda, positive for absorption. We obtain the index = -4.8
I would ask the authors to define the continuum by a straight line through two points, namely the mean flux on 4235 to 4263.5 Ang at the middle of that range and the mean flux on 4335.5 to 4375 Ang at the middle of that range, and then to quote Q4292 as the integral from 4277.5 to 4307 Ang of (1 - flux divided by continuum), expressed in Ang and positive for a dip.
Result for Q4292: 4.4 Ang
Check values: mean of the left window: 9.73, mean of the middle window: 8.79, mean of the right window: 11.3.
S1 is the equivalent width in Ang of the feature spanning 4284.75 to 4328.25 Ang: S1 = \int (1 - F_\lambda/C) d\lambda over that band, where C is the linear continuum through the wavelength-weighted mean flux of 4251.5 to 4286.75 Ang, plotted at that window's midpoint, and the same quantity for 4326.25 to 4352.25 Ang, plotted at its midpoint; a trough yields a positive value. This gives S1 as 4.76 Ang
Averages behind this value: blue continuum 9.42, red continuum 10.9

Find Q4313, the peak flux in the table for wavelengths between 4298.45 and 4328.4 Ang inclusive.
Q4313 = 11.5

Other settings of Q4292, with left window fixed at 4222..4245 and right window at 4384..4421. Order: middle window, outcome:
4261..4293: 1.64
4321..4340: -0.64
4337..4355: -0.34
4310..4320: 0.52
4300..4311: 3.14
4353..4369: -1.27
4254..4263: 0.43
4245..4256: 0.02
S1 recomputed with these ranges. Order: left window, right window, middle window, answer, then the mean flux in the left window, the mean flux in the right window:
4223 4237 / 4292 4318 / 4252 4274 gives -1.4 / 9.03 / 8.38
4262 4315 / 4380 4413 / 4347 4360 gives -1.5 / 8.84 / 11.1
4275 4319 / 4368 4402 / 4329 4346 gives -1.9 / 8.88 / 10.9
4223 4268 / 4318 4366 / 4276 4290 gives 0.8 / 9.55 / 11.2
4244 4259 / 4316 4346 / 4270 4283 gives 0.9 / 9.58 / 10.9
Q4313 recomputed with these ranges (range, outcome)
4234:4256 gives 10.5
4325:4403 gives 12.1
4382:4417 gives 11.9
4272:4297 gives 10.1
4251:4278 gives 10.2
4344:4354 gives 11.3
